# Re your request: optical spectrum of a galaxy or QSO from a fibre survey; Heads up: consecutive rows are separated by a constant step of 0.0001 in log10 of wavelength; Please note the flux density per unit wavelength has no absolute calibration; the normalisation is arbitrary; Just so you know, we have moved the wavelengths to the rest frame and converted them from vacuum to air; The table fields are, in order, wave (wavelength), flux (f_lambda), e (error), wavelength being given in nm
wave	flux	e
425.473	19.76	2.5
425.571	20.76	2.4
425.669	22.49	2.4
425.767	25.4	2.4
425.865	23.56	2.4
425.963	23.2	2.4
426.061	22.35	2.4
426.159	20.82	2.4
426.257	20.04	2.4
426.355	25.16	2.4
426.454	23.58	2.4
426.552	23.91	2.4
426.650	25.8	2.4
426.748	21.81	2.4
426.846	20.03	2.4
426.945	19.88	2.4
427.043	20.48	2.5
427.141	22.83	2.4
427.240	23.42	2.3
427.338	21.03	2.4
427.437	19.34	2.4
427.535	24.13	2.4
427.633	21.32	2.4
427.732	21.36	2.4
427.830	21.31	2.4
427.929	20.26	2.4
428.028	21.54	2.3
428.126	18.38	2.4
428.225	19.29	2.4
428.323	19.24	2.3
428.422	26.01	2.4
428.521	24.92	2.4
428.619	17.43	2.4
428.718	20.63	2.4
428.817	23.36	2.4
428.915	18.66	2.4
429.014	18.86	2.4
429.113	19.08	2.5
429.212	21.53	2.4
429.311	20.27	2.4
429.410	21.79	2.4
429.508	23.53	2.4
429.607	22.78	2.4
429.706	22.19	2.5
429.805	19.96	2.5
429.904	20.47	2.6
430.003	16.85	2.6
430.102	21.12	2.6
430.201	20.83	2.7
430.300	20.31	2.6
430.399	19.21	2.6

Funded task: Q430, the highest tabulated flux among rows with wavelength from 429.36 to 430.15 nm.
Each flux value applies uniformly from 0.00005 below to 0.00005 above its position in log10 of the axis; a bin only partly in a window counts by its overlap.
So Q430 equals 23.53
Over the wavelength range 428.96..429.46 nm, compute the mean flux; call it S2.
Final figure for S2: 20.3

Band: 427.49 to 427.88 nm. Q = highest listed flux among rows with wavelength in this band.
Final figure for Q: 24.13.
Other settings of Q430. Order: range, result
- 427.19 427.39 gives 23.42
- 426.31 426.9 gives 25.8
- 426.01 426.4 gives 25.16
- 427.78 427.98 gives 21.31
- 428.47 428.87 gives 24.92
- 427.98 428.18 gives 21.54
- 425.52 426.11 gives 25.4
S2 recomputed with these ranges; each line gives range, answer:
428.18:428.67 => 21.4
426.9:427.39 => 21.5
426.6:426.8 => 23.8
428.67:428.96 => 21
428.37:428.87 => 22.4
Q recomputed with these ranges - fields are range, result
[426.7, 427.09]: 21.81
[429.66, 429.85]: 22.19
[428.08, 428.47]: 26.01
